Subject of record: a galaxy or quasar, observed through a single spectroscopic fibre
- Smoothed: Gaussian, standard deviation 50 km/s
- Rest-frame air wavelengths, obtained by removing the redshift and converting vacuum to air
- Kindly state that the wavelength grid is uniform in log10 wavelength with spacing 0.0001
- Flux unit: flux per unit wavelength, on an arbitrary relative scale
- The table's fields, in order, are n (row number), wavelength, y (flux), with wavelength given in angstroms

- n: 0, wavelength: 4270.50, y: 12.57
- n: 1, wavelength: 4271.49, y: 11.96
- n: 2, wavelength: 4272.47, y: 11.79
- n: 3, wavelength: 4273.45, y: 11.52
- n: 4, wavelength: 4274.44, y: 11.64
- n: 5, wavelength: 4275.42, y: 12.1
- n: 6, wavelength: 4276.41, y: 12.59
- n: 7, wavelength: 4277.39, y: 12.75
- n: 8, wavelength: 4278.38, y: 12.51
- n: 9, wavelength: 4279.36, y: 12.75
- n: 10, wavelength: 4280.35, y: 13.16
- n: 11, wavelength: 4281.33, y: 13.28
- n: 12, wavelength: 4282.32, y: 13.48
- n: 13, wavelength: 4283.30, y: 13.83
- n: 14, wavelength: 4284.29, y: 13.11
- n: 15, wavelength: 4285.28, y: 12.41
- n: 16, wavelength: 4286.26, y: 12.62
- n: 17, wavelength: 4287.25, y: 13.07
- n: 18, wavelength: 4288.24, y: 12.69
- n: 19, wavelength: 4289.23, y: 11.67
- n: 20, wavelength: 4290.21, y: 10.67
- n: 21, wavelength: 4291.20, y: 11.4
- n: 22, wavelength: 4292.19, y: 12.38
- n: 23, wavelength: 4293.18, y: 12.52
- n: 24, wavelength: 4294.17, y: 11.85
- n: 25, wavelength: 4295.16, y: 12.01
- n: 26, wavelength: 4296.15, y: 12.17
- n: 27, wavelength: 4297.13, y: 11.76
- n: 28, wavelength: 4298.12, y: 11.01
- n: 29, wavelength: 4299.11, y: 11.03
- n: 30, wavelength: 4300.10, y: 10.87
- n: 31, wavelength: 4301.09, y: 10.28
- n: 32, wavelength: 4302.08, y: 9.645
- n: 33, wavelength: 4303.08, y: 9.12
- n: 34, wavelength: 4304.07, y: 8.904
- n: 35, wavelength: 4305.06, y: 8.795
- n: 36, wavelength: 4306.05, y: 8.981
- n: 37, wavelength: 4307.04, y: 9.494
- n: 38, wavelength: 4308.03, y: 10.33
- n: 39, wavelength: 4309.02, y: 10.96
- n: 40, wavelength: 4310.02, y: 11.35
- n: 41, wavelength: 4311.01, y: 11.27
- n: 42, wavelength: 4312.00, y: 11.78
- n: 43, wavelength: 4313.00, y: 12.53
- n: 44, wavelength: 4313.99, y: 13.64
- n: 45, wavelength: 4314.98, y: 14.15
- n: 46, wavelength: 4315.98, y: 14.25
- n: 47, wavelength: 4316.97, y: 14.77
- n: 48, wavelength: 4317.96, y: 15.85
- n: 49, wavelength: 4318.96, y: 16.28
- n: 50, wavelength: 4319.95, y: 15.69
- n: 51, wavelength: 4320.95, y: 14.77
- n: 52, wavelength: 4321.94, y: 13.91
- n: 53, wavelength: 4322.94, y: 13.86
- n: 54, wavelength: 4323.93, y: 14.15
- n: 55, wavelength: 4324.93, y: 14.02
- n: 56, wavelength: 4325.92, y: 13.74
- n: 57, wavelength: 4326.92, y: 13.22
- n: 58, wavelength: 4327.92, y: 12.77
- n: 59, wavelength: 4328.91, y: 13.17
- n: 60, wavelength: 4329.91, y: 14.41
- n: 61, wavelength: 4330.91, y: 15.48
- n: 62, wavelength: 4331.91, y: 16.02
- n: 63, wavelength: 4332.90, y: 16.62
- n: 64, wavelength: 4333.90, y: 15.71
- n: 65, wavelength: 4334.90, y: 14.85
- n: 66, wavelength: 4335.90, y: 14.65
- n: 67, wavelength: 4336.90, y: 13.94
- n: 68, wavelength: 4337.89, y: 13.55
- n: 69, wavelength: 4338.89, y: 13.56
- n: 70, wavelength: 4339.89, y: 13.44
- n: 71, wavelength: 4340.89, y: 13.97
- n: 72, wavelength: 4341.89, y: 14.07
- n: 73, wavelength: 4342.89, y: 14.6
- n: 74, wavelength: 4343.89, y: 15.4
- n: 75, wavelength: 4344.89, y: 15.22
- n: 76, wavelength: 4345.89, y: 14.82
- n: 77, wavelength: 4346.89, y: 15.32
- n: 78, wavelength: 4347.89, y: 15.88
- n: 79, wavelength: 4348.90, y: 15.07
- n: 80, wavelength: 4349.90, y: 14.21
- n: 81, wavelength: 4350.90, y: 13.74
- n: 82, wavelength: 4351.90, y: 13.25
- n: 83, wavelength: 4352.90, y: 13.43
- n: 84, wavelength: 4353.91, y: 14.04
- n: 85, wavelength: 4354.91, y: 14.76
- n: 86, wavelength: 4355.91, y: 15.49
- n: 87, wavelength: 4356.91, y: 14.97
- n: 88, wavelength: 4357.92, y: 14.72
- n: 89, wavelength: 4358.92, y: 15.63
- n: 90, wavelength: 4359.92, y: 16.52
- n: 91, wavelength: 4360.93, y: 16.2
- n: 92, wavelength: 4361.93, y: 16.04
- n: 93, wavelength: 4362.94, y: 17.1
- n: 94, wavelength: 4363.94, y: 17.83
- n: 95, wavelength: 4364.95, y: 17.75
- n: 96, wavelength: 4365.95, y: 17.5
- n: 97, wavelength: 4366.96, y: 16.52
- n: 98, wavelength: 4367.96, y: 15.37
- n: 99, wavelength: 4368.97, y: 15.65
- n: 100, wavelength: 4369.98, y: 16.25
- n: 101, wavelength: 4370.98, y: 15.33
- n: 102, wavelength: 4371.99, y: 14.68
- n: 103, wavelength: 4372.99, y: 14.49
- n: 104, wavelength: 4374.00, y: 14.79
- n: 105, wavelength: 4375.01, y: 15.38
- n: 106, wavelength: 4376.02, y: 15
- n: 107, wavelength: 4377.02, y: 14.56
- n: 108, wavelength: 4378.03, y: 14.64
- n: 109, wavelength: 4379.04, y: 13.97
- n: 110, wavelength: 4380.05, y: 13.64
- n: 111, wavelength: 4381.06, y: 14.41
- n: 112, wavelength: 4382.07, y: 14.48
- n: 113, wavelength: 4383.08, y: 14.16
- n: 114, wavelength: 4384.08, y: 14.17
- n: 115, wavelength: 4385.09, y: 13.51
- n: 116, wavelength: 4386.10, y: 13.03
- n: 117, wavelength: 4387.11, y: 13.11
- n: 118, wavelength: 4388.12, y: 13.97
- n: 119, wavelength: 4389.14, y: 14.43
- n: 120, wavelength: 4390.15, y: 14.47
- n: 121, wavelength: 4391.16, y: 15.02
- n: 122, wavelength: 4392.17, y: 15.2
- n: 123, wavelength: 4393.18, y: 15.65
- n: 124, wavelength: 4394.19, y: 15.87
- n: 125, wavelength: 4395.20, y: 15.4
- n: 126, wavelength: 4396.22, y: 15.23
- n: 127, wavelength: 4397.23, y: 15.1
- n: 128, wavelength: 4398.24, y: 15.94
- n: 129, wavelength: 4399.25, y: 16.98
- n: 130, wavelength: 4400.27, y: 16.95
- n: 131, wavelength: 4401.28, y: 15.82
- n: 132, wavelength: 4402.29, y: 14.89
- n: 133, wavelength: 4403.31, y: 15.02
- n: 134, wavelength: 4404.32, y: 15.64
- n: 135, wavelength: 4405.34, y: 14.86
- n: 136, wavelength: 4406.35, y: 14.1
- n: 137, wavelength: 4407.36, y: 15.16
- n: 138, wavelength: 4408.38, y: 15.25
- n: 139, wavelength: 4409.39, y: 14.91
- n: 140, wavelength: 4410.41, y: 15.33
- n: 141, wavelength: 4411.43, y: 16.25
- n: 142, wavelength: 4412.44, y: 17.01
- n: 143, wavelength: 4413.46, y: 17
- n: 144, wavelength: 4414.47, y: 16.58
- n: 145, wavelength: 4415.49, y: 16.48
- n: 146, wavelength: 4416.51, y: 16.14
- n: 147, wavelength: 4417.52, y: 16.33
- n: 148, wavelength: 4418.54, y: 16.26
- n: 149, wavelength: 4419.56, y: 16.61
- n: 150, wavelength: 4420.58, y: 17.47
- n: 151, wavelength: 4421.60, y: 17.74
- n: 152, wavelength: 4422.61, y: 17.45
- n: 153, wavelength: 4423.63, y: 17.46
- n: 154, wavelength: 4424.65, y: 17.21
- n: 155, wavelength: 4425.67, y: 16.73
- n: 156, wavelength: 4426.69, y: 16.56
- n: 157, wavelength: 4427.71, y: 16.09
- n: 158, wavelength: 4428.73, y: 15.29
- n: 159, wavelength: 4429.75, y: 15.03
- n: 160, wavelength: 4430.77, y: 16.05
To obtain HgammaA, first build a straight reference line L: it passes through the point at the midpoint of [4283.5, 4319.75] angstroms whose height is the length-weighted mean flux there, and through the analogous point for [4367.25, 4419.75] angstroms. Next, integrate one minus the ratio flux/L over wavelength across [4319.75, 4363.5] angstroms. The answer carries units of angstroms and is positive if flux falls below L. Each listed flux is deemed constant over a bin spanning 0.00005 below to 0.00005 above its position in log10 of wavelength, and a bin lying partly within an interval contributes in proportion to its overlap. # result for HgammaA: -4.5 angstroms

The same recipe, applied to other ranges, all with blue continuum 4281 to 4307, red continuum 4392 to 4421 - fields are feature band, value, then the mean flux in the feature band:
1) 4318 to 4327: -1.4 angstroms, 14.5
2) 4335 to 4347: -1.0 angstroms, 14.4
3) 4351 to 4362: -0.8 angstroms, 14.9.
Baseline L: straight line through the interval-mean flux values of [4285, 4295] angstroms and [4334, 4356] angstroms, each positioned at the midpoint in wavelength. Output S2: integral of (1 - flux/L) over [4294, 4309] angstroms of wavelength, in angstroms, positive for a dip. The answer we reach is 2.6 angstroms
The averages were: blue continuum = 12.1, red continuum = 14.4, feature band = 10.4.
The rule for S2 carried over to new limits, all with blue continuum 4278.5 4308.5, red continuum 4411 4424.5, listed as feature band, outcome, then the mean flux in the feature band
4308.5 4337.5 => -2.9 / 14.1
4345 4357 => -0.5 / 14.6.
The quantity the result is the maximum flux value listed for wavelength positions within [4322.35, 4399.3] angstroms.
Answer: 17.83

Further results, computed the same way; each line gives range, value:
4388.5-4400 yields 16.98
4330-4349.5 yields 16.62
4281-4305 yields 13.83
